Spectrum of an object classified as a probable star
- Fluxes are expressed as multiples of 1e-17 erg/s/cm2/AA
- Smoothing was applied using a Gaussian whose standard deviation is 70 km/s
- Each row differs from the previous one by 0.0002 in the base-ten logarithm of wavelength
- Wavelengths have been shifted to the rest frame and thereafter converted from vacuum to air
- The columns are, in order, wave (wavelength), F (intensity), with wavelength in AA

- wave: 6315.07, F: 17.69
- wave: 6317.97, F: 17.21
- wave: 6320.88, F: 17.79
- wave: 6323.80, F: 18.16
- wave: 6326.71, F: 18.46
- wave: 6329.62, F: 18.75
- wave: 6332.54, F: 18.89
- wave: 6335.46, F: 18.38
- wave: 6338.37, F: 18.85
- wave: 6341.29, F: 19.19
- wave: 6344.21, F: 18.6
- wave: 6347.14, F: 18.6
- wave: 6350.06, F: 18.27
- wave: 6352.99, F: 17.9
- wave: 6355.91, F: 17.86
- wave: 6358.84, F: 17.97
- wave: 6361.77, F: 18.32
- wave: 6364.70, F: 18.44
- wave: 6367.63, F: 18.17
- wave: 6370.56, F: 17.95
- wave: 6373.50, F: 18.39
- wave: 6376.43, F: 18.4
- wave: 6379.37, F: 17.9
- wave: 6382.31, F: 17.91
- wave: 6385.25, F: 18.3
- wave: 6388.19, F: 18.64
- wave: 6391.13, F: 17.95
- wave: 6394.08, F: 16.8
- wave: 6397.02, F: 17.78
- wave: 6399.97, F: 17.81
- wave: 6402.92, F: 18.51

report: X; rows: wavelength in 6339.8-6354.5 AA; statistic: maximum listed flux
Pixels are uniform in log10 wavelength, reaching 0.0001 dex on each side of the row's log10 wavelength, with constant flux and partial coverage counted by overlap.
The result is 19.19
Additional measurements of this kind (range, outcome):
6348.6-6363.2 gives 18.32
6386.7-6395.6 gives 18.64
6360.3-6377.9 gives 18.44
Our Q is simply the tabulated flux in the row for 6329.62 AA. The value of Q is 18.75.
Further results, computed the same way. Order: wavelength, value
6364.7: 18.44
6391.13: 17.95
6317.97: 17.21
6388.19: 18.64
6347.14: 18.6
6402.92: 18.51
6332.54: 18.89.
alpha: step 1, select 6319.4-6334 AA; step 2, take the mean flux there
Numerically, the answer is 18.4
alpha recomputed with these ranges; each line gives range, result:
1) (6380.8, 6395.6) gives 17.9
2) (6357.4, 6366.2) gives 18.2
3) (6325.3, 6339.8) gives 18.7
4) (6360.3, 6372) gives 18.2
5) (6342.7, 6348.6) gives 18.6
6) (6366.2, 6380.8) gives 18.2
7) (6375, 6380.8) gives 18.1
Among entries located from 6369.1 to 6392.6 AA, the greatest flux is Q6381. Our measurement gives 18.64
